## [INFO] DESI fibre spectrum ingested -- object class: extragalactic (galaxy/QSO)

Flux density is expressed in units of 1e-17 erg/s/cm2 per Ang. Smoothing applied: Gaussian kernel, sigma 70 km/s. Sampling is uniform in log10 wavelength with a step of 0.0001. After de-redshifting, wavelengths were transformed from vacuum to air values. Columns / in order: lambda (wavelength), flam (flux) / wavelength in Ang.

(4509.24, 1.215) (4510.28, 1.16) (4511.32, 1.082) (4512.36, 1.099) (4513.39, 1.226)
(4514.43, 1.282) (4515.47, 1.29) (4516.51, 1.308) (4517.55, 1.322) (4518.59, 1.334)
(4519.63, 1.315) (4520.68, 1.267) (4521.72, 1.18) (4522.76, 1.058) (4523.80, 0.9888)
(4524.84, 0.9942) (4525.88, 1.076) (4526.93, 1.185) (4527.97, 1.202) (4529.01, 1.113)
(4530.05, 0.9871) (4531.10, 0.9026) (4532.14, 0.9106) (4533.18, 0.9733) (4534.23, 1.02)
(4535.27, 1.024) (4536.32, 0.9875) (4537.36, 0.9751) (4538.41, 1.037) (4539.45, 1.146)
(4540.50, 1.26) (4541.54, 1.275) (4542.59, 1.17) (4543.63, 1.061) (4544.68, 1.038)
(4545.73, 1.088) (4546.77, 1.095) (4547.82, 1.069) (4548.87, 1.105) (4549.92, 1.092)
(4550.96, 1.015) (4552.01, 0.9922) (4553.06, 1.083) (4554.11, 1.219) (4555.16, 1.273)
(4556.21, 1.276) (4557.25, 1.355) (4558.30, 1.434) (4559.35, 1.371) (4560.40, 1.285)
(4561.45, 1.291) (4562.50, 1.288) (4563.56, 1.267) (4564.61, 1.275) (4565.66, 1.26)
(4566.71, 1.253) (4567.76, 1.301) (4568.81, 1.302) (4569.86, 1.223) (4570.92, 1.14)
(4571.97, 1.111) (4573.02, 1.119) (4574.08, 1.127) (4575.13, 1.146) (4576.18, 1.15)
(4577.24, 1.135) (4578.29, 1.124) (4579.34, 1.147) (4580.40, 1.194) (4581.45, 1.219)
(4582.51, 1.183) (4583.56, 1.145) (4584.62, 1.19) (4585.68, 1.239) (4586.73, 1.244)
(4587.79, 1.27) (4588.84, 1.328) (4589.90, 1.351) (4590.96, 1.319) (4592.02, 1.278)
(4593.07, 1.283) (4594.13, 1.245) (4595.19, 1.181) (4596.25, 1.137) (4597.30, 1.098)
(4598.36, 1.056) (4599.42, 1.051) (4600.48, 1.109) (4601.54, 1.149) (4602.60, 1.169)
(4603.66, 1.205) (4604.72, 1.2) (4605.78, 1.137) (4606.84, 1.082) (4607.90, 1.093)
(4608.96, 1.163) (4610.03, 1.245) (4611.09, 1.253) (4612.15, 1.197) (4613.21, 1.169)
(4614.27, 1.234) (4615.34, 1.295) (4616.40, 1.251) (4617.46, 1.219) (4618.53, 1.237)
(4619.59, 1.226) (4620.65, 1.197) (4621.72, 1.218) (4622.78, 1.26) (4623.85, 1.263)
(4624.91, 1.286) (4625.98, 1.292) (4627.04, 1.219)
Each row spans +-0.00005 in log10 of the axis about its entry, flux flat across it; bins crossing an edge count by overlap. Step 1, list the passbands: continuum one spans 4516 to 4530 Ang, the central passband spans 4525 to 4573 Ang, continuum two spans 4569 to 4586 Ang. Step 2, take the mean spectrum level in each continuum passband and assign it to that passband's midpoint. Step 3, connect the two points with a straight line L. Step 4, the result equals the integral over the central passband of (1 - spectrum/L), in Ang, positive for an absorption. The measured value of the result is 0.8 Ang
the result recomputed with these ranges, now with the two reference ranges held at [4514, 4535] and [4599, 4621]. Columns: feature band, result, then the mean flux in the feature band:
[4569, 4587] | 0.0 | 1.17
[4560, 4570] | -1.0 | 1.28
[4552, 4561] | -0.9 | 1.27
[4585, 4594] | -0.9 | 1.29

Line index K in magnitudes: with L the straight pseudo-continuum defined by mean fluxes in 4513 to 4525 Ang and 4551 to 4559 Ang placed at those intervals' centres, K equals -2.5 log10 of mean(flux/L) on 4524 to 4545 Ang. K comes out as 0.148 mag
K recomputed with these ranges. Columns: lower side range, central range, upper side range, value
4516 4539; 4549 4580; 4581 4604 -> -0.05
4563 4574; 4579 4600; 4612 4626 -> 0.02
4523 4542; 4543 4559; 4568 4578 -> -0.04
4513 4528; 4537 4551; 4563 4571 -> 0.11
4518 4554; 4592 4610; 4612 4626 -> 0.05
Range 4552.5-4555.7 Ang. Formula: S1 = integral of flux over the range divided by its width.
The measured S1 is 1.19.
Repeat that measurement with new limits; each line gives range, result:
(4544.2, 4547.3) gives 1.07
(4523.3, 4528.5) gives 1.09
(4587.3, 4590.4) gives 1.32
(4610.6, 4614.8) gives 1.21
